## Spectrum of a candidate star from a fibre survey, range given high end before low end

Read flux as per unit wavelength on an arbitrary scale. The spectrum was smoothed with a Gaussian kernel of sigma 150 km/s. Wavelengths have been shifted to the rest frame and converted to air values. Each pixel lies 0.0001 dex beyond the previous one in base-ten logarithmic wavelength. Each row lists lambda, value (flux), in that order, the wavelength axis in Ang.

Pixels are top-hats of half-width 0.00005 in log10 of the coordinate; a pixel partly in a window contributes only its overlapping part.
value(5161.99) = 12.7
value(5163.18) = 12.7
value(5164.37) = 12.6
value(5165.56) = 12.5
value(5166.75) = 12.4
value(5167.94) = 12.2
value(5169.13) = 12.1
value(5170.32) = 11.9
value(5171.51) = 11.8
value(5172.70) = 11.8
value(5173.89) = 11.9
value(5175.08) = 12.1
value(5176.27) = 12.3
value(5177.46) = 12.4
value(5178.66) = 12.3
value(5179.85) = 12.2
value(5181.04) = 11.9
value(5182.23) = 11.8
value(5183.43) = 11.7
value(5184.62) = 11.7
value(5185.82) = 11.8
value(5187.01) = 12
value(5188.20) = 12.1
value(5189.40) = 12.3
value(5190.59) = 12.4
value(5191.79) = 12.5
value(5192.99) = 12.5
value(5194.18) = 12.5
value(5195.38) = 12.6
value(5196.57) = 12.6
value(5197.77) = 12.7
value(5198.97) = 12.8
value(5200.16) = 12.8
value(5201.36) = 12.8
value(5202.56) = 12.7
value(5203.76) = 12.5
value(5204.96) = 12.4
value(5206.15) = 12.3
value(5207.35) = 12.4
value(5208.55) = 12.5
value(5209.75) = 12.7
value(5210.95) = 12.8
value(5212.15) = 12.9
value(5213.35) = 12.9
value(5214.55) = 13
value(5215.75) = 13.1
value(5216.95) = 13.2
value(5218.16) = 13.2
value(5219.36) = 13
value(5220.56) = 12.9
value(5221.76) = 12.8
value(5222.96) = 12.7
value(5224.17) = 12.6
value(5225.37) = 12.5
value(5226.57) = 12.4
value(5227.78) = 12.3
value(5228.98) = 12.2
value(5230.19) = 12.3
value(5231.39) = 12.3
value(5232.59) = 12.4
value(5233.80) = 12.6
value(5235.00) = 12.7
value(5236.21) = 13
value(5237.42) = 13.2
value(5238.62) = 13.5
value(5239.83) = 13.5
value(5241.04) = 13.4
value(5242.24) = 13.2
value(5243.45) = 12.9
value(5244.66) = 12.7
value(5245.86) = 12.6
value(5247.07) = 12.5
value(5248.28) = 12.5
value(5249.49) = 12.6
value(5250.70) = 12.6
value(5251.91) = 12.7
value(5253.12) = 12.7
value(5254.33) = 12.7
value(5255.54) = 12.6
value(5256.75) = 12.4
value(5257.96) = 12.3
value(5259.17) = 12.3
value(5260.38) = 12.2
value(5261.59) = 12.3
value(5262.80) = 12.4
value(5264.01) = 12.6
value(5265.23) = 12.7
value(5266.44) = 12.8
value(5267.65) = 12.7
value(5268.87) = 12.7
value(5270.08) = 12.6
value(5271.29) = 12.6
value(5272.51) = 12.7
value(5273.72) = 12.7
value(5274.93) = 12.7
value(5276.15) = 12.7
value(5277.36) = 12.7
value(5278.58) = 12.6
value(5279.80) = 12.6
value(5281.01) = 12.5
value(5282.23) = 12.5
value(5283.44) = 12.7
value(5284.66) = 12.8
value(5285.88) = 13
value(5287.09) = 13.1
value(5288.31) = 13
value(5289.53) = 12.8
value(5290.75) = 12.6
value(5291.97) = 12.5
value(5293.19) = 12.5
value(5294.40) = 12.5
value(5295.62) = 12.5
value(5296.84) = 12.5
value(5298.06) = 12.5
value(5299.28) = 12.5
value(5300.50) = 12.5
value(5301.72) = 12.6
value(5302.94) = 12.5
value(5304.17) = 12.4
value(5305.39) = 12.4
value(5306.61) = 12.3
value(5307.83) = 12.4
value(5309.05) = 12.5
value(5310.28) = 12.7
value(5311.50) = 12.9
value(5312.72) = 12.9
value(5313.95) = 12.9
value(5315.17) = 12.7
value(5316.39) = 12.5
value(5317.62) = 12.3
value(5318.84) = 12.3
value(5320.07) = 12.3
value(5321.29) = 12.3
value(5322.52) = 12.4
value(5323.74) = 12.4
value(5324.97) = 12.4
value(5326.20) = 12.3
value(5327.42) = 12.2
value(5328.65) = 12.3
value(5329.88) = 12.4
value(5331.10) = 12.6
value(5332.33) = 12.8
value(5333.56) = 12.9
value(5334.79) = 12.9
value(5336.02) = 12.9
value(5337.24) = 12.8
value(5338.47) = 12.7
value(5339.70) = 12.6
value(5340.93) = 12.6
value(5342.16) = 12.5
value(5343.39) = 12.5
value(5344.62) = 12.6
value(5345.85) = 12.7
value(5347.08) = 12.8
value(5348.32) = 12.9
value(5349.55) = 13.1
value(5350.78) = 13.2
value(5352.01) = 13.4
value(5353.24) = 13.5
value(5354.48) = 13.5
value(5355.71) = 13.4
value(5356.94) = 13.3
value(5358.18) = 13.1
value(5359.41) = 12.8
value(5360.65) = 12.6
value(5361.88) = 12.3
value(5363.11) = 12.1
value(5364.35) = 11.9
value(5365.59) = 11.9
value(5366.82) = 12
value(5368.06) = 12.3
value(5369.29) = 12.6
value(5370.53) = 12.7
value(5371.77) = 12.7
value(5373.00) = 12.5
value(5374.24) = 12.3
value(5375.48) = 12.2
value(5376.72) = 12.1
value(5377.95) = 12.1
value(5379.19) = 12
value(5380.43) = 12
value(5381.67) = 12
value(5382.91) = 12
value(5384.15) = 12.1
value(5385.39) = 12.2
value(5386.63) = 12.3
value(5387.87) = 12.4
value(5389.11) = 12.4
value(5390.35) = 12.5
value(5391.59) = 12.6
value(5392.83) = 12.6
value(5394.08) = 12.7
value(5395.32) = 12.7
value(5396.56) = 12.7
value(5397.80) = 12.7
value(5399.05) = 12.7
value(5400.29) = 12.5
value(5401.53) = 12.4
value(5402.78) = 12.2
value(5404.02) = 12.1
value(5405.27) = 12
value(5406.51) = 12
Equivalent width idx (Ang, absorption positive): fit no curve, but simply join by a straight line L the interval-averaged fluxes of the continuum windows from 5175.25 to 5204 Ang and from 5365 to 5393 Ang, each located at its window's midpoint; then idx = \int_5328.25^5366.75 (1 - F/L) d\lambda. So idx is -1.5 Ang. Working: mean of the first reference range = 12.3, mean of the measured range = 12.8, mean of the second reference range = 12.3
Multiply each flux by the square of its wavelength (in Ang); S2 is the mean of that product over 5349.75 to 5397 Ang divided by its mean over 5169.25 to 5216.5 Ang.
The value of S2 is 1.08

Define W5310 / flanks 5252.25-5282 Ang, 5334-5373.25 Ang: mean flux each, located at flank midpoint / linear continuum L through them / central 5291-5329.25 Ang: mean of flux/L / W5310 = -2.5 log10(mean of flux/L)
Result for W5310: 0.01 mag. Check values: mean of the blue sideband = 12.6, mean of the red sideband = 12.7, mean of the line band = 12.5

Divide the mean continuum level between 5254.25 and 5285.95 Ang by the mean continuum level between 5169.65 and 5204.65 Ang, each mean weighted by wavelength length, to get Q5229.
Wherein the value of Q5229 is 1.0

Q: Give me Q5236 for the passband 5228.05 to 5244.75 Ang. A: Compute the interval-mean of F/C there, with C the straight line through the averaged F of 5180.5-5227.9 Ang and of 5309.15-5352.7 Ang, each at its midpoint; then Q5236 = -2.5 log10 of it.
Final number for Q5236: -0.02 mag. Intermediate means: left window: 12.5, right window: 12.6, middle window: 12.8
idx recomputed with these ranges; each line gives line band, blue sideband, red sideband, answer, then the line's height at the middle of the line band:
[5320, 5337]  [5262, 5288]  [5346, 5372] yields 0.3 Ang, 12.7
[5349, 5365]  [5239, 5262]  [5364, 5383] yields -0.9 Ang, 12.3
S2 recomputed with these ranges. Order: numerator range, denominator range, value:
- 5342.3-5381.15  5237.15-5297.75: 1.03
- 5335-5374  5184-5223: 1.07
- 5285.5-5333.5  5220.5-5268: 1.02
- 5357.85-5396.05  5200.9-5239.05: 1.03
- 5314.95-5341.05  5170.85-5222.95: 1.06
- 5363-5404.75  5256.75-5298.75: 1.02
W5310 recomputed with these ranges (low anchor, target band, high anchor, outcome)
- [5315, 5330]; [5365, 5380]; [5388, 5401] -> 0.021 mag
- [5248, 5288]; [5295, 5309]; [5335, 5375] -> 0.017 mag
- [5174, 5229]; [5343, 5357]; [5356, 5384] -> -0.061 mag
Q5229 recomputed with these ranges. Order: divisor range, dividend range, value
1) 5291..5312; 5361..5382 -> 0.98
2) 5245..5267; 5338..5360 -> 1.03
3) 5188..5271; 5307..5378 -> 1.00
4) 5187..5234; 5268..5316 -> 1.00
